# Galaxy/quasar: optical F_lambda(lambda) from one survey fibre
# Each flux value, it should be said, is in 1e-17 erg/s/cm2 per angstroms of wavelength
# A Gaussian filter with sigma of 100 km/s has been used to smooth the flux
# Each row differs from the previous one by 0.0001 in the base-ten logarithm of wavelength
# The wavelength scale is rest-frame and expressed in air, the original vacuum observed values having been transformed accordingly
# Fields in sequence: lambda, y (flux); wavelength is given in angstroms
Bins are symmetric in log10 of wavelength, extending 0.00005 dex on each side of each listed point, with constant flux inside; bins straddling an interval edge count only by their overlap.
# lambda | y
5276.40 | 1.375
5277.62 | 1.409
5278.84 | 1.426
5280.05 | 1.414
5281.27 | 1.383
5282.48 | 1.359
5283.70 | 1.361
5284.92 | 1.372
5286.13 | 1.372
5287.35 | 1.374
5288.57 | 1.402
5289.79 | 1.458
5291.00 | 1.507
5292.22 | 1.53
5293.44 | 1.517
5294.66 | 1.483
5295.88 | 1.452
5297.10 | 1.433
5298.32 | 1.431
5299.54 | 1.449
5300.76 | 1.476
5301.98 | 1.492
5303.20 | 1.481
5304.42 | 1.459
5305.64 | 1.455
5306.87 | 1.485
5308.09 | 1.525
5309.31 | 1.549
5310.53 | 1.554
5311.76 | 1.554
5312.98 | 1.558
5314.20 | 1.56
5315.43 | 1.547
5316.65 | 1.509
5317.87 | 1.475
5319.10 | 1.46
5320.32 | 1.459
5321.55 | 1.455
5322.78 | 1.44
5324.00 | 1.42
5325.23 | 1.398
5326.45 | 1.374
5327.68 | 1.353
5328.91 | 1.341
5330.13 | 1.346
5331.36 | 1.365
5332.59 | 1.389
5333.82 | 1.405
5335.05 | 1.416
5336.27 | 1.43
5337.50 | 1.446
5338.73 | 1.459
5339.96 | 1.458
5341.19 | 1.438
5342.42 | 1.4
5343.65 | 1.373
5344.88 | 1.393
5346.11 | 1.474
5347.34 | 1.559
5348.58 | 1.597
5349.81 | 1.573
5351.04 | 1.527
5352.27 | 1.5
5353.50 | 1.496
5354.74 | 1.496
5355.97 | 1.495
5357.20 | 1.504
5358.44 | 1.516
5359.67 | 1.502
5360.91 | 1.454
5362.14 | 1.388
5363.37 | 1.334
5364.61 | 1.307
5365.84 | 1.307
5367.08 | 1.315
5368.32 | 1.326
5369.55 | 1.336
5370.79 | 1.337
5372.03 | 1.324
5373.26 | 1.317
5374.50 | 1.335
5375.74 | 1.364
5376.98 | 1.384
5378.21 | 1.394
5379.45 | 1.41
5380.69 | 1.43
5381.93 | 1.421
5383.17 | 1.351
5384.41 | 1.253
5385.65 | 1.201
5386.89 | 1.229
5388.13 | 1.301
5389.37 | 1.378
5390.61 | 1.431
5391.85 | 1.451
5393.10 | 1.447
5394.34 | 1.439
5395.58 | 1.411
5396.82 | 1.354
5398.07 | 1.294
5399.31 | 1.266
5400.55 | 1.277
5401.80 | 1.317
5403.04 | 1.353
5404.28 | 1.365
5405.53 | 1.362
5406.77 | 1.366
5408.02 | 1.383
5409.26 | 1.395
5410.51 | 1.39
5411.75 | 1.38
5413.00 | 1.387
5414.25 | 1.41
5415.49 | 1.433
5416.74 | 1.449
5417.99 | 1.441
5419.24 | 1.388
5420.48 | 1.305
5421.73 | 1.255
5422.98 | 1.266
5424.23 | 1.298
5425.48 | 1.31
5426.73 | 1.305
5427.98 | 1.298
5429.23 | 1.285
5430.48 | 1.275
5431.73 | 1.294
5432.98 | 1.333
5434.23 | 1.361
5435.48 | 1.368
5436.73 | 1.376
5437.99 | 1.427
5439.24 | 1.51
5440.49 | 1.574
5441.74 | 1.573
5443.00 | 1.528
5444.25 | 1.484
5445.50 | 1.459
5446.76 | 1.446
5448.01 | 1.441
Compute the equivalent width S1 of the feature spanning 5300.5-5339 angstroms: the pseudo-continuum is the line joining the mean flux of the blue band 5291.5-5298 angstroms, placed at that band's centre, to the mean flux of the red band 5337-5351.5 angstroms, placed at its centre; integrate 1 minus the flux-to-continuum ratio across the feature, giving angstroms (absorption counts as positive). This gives 0.52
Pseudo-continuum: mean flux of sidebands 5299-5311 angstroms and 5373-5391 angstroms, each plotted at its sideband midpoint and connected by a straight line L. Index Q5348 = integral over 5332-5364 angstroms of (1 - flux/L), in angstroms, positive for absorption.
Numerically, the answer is -1.2 angstroms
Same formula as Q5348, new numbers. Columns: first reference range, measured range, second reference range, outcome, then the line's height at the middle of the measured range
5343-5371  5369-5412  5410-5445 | 1.75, 1.41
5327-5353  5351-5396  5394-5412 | 0.26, 1.4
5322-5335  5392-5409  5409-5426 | 0.10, 1.37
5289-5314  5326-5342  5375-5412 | 0.49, 1.45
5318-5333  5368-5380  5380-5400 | 0.11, 1.37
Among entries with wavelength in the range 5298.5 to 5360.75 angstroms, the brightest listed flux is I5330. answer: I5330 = 1.597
